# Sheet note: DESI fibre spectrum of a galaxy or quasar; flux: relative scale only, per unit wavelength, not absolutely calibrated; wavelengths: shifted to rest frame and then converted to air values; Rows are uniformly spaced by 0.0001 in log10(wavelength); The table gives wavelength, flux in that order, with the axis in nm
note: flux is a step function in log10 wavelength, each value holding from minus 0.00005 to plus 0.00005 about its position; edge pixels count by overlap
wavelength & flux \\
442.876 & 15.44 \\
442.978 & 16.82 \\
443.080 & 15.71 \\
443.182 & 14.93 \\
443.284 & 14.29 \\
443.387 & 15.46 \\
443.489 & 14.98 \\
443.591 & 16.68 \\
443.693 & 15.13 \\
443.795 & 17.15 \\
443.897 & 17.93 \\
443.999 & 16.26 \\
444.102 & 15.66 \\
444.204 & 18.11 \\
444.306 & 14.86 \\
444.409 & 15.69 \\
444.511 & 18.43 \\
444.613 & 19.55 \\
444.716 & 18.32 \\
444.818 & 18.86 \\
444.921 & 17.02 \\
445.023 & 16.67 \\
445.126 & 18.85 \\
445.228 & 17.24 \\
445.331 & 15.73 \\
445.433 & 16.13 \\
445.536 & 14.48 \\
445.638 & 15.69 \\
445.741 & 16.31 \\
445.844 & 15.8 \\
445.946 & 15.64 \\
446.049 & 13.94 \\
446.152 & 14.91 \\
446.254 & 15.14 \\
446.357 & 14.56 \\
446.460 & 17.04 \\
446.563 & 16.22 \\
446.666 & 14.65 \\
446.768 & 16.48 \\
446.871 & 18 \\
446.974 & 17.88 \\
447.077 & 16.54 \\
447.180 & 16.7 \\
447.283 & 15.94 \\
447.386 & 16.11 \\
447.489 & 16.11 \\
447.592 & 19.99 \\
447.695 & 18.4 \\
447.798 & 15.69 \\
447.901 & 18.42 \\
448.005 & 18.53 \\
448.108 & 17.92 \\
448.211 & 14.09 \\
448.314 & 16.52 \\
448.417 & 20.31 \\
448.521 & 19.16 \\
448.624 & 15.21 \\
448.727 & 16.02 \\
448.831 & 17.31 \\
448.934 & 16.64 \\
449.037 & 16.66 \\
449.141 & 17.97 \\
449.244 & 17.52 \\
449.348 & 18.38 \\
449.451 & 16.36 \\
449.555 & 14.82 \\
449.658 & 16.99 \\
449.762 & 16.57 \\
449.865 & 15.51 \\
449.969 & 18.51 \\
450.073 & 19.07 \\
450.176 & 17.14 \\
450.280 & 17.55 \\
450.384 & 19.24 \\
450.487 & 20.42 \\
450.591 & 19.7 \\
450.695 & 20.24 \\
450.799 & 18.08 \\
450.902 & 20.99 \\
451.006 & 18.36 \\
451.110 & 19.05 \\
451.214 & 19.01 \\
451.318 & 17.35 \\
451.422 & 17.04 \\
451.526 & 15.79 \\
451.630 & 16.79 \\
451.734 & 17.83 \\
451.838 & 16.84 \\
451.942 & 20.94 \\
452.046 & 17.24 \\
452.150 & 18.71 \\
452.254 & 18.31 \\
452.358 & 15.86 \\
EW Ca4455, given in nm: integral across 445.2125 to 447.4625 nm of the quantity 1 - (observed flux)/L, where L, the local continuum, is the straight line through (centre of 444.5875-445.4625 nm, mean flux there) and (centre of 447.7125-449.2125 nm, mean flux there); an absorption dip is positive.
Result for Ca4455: 0.192 nm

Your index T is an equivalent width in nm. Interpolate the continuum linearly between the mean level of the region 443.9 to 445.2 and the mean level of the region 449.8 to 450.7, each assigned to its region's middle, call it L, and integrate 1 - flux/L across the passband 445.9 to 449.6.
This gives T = 0.26 nm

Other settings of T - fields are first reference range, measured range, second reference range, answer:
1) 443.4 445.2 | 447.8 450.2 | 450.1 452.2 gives 0.11 nm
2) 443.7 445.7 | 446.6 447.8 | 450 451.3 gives 0.06 nm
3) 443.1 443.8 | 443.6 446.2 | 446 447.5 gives -0.15 nm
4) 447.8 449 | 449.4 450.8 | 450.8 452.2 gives -0.01 nm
